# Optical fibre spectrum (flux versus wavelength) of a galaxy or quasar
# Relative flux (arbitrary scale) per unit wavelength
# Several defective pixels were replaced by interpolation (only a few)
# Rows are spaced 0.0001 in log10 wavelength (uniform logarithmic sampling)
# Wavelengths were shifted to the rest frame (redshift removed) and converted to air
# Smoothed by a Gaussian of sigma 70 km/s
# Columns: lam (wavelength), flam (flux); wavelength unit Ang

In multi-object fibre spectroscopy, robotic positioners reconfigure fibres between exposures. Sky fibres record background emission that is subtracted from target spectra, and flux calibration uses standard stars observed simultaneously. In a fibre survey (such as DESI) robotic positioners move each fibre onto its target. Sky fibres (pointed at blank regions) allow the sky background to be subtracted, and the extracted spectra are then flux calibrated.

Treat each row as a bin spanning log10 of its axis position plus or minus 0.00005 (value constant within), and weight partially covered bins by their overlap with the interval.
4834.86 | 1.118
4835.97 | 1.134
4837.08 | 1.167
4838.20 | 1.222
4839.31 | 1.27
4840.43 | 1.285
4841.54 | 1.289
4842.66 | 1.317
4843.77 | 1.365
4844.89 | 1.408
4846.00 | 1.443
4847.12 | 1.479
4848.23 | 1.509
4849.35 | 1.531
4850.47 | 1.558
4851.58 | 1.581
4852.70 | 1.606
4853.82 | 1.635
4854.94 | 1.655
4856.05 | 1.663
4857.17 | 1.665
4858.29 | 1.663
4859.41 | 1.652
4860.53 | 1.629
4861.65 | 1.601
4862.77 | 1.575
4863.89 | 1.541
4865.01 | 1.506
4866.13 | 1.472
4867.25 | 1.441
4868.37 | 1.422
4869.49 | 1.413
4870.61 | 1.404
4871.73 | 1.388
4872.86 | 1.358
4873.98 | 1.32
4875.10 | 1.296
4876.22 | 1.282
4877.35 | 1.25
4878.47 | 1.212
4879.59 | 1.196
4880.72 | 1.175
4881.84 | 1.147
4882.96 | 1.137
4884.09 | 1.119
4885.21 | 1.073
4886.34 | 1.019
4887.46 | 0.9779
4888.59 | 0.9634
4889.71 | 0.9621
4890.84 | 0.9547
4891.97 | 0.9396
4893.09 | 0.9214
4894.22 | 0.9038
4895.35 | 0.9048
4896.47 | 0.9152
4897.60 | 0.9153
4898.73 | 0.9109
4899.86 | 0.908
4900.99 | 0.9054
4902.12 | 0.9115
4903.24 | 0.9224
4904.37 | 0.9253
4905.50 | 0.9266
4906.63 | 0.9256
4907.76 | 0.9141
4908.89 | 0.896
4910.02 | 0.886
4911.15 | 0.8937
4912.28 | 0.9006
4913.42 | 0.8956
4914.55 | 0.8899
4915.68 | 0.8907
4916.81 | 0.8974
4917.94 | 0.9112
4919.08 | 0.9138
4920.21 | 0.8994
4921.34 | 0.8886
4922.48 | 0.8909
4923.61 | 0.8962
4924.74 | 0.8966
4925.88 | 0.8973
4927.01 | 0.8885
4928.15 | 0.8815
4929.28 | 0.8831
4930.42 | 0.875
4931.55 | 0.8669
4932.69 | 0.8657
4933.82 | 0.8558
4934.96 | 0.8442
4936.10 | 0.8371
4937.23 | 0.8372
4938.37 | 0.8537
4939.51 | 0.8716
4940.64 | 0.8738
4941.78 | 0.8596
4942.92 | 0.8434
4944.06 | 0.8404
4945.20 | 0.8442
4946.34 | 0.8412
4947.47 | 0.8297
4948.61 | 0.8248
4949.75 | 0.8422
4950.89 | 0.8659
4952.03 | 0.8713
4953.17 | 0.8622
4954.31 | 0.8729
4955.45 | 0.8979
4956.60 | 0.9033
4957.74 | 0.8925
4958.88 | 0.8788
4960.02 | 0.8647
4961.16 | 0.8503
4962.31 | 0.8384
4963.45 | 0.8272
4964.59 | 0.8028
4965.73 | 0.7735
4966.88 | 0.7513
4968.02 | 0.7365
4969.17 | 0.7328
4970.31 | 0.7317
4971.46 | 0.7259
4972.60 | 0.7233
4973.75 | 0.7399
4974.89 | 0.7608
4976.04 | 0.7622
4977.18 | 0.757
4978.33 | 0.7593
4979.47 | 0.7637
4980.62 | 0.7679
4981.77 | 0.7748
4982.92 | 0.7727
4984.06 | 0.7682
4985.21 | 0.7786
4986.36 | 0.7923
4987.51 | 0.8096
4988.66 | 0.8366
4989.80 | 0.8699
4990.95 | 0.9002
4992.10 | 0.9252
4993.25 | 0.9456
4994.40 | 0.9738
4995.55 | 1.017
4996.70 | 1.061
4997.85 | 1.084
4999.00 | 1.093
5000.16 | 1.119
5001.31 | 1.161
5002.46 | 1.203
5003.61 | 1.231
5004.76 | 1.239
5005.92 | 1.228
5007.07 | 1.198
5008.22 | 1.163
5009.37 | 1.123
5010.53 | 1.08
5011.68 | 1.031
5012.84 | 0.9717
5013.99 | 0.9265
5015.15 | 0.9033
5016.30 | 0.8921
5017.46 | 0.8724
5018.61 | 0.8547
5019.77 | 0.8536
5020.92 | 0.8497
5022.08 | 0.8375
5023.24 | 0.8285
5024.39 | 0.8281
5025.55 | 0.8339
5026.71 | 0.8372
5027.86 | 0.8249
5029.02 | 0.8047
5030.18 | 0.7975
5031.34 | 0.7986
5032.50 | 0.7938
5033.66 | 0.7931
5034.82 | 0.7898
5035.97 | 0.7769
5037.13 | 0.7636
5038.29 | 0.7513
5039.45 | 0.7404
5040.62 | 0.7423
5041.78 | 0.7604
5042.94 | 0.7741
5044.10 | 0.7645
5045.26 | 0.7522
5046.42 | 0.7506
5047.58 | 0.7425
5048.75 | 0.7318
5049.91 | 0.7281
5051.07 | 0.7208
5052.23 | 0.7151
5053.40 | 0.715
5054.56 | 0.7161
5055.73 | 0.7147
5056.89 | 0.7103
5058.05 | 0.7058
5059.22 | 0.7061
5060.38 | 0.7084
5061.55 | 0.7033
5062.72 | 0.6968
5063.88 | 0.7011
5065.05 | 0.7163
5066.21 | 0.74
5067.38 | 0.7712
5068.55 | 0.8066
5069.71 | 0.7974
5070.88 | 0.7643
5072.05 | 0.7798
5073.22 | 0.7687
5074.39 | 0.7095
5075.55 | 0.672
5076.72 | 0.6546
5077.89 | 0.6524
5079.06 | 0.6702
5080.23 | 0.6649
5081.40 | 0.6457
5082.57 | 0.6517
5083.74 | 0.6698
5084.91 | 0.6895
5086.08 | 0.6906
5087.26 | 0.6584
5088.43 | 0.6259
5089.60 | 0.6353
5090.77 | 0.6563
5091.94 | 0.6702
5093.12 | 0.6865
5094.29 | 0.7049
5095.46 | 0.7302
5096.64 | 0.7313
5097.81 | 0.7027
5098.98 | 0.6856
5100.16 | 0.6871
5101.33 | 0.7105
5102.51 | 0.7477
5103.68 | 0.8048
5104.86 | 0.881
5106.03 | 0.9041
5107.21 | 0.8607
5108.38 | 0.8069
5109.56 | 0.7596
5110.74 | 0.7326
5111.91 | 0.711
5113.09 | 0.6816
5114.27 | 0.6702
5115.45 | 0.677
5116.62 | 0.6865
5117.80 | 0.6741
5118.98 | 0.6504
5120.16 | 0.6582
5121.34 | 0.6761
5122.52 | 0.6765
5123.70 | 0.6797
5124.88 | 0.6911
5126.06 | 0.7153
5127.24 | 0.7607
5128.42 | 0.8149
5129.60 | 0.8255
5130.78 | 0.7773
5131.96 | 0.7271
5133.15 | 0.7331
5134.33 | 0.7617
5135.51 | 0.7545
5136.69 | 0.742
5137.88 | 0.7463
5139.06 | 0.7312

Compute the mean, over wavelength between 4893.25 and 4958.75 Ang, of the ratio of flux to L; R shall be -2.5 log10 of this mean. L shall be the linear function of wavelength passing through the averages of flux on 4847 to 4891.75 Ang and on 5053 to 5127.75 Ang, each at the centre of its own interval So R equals 0.333 mag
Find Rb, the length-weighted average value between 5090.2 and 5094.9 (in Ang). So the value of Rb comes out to 0.68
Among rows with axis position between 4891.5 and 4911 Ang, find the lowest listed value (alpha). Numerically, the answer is 0.886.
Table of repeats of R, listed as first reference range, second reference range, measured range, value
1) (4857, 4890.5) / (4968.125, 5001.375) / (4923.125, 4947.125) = 0.224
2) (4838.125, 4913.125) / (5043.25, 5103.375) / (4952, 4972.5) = 0.223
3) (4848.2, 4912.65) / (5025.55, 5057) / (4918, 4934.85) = 0.225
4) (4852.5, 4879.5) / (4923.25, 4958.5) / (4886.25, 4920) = 0.263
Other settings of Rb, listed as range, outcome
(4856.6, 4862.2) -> 1.64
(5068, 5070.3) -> 0.804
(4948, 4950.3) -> 0.833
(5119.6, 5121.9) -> 0.667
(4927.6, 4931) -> 0.881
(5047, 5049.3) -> 0.735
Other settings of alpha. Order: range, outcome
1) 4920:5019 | 0.7233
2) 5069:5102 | 0.6259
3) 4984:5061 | 0.7058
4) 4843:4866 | 1.365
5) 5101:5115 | 0.6702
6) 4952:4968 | 0.7513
